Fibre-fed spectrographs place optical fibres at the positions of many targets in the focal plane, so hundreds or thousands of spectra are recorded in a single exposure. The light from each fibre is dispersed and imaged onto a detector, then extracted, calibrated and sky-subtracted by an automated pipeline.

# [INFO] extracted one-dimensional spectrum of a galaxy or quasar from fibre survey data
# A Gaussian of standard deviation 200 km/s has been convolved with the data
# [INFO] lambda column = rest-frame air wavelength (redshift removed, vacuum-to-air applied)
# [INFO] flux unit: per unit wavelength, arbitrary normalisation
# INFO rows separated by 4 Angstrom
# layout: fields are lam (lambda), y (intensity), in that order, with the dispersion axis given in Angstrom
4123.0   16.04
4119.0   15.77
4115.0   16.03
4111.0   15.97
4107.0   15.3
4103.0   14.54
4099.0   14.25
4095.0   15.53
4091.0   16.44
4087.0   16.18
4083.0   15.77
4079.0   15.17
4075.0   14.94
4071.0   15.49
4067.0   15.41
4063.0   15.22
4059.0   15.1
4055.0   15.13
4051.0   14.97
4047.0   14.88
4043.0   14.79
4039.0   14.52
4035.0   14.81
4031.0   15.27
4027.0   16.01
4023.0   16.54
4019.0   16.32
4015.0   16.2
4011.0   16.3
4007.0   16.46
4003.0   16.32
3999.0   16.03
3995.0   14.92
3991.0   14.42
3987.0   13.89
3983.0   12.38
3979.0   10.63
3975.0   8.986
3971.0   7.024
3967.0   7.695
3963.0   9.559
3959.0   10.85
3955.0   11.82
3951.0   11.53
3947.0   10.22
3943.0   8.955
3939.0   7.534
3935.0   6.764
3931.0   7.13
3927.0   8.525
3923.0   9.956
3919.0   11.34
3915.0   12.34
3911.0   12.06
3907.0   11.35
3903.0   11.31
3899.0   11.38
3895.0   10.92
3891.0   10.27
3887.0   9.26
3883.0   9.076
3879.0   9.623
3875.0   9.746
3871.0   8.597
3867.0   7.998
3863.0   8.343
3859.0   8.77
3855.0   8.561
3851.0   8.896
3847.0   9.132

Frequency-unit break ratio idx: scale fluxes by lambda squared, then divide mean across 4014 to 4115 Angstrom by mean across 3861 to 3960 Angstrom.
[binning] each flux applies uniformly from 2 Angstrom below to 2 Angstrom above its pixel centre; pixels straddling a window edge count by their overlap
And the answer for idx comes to 1.7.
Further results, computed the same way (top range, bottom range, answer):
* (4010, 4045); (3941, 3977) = 1.68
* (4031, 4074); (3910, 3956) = 1.64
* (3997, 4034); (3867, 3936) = 1.71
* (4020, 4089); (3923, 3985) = 1.73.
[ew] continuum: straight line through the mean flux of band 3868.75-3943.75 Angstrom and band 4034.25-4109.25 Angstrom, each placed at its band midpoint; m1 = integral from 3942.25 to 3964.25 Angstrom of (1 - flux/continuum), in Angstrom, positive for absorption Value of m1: 1.4 Angstrom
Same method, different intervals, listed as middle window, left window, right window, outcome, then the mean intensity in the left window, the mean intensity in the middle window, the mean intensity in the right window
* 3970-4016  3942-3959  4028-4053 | -3.2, 10.8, 13.7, 14.9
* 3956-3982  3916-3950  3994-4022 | 6.3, 8.99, 9.35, 16.1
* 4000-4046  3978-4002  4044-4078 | -4.0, 13.9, 15.8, 15.1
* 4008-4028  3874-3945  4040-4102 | -4.2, 9.86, 16.3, 15.3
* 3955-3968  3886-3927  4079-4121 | 2.5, 10.9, 9.87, 15.6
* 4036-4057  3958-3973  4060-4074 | -1.3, 8.64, 14.9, 15.3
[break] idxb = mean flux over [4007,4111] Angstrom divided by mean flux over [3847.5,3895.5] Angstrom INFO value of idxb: 1.69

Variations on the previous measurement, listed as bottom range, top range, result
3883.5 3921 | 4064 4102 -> 1.40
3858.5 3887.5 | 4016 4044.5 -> 1.74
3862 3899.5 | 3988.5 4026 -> 1.68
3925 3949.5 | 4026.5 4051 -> 1.81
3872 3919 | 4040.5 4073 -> 1.42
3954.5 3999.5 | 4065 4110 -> 1.35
